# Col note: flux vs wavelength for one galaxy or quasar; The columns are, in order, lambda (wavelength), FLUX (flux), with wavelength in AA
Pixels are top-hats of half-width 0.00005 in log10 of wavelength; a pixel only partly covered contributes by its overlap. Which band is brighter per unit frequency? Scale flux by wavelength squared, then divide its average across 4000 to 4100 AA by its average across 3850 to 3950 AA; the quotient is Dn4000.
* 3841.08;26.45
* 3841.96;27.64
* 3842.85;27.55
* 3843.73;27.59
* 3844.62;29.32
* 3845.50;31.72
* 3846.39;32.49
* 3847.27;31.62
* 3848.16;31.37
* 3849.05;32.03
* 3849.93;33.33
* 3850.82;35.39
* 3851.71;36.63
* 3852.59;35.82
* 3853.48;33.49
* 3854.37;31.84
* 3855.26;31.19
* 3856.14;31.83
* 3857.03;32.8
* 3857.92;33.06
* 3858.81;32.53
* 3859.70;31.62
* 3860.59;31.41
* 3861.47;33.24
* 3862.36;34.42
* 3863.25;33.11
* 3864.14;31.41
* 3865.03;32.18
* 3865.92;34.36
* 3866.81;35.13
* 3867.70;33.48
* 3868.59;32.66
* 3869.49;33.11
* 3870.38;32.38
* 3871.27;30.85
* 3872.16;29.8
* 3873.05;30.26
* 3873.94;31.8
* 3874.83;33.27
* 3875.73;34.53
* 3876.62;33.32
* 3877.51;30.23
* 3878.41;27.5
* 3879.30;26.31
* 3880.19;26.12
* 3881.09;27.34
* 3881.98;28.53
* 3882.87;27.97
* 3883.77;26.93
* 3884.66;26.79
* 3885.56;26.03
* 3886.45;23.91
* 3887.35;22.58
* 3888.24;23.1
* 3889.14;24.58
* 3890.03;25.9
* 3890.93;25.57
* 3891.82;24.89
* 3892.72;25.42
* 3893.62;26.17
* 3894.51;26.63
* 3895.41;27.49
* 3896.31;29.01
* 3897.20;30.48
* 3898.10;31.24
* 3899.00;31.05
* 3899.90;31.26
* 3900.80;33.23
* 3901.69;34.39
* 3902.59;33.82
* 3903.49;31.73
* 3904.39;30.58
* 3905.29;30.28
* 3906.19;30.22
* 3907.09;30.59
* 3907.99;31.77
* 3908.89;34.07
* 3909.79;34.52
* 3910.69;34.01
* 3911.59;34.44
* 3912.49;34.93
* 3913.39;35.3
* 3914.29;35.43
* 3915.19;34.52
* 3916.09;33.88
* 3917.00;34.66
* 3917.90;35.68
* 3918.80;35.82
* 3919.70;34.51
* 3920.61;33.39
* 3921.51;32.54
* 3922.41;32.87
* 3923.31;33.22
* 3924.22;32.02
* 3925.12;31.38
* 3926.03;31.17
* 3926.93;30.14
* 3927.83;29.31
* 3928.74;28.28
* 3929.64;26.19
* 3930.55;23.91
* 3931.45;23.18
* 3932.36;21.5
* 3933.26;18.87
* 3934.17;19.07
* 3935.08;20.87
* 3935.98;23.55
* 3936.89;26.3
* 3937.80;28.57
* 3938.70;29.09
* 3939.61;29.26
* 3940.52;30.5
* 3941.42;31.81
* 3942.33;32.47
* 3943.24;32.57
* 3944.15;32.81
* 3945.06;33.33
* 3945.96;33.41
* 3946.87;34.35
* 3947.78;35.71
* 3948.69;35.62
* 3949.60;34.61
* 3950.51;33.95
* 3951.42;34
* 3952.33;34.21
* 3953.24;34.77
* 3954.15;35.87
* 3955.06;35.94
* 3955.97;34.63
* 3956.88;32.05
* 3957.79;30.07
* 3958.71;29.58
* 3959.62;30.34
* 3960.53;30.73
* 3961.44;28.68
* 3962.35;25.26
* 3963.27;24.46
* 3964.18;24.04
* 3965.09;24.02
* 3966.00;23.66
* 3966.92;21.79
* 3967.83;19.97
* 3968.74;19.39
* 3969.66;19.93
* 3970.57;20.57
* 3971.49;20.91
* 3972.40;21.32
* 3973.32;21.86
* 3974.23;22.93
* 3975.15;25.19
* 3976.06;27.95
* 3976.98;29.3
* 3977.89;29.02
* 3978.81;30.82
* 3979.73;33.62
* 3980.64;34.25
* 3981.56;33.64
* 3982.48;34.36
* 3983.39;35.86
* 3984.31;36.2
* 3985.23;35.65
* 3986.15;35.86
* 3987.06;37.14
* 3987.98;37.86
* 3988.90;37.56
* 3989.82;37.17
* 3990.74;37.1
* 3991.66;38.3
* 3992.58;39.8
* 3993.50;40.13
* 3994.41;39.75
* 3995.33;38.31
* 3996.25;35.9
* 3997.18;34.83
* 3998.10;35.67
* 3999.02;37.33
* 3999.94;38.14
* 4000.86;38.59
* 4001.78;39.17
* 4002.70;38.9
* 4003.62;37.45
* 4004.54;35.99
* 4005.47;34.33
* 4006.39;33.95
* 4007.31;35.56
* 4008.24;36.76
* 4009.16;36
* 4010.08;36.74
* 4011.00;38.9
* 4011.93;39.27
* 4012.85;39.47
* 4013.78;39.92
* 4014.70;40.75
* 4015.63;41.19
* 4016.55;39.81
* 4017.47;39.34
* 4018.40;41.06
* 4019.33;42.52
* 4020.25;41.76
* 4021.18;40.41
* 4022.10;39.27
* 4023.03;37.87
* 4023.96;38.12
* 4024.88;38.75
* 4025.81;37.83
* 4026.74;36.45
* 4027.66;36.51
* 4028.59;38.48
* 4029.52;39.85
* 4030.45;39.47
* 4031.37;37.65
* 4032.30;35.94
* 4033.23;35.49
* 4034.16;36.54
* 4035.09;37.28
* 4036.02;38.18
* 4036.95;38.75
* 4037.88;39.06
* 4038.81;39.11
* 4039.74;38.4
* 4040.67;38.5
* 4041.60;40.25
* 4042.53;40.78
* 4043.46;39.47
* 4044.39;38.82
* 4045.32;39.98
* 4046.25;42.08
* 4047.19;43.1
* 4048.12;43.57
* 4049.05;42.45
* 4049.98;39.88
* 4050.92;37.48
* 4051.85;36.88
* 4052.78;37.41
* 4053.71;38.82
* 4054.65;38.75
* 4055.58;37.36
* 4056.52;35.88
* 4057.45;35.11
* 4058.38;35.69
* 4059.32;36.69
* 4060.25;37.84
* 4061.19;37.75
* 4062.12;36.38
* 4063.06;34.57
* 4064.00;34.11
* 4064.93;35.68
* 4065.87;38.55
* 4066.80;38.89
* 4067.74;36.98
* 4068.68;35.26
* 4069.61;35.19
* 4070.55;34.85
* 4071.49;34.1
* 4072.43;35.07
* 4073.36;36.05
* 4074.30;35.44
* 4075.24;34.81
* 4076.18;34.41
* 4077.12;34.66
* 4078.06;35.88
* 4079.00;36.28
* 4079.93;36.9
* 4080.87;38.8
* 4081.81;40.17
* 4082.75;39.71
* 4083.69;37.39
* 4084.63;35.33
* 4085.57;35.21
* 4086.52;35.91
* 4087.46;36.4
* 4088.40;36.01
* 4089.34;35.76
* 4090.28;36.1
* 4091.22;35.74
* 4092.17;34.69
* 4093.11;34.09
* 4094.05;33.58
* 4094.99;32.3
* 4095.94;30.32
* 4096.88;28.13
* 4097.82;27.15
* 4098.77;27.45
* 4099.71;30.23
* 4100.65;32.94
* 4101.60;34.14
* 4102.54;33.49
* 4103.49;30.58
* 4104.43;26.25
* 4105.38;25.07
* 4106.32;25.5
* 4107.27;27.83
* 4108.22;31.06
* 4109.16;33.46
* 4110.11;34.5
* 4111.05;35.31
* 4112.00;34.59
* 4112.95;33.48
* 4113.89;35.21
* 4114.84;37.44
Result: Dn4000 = 1.31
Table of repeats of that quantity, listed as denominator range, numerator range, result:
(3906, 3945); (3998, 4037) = 1.31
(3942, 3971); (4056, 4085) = 1.29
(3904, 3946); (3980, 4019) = 1.27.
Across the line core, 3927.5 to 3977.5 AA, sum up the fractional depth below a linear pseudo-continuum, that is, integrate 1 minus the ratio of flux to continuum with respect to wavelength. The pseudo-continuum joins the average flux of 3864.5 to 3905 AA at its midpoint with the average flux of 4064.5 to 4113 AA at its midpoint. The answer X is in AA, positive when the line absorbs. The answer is 4.96 AA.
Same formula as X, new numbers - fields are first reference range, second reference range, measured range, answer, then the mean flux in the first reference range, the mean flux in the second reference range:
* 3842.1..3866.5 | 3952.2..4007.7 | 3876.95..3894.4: 3.3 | 32.3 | 31.9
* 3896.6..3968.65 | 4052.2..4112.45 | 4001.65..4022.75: -3.8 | 30.6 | 34.5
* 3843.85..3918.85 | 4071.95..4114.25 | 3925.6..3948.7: 2.5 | 31.1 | 33.6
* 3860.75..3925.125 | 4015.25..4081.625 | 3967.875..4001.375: 2.6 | 30.9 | 37.9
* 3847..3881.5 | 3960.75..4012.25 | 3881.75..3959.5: 4.4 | 32.1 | 32.3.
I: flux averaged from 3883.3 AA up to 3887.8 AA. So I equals 25.2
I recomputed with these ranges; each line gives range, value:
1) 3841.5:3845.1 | 28.1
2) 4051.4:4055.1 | 38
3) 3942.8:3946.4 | 33.1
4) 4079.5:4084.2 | 38.6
